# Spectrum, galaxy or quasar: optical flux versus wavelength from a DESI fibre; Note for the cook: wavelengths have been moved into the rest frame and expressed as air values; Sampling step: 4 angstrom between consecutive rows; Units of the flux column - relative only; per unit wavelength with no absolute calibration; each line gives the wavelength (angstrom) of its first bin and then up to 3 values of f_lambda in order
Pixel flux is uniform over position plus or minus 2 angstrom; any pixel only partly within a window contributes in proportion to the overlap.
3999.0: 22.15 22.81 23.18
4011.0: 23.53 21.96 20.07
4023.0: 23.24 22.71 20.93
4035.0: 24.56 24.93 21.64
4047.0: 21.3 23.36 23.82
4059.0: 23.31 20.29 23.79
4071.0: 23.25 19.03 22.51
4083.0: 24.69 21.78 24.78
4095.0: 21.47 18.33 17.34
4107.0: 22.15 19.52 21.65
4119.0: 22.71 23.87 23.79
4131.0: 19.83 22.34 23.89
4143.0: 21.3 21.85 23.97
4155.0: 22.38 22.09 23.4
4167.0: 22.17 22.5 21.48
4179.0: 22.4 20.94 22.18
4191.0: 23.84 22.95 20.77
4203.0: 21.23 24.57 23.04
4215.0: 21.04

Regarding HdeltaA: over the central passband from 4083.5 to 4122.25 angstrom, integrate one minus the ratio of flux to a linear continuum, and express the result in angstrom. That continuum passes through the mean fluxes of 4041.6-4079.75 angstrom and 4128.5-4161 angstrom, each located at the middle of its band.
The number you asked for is 1.6 angstrom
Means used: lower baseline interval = 22.2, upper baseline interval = 22.2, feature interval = 21.3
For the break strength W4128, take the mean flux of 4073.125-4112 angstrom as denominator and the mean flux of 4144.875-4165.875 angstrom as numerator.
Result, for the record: 1.07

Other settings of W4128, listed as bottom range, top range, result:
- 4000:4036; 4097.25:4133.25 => 0.94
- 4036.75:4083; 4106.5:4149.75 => 0.98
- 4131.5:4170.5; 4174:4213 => 0.99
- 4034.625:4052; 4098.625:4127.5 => 0.92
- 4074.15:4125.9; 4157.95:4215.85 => 1.03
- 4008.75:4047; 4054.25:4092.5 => 1.00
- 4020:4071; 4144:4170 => 0.99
